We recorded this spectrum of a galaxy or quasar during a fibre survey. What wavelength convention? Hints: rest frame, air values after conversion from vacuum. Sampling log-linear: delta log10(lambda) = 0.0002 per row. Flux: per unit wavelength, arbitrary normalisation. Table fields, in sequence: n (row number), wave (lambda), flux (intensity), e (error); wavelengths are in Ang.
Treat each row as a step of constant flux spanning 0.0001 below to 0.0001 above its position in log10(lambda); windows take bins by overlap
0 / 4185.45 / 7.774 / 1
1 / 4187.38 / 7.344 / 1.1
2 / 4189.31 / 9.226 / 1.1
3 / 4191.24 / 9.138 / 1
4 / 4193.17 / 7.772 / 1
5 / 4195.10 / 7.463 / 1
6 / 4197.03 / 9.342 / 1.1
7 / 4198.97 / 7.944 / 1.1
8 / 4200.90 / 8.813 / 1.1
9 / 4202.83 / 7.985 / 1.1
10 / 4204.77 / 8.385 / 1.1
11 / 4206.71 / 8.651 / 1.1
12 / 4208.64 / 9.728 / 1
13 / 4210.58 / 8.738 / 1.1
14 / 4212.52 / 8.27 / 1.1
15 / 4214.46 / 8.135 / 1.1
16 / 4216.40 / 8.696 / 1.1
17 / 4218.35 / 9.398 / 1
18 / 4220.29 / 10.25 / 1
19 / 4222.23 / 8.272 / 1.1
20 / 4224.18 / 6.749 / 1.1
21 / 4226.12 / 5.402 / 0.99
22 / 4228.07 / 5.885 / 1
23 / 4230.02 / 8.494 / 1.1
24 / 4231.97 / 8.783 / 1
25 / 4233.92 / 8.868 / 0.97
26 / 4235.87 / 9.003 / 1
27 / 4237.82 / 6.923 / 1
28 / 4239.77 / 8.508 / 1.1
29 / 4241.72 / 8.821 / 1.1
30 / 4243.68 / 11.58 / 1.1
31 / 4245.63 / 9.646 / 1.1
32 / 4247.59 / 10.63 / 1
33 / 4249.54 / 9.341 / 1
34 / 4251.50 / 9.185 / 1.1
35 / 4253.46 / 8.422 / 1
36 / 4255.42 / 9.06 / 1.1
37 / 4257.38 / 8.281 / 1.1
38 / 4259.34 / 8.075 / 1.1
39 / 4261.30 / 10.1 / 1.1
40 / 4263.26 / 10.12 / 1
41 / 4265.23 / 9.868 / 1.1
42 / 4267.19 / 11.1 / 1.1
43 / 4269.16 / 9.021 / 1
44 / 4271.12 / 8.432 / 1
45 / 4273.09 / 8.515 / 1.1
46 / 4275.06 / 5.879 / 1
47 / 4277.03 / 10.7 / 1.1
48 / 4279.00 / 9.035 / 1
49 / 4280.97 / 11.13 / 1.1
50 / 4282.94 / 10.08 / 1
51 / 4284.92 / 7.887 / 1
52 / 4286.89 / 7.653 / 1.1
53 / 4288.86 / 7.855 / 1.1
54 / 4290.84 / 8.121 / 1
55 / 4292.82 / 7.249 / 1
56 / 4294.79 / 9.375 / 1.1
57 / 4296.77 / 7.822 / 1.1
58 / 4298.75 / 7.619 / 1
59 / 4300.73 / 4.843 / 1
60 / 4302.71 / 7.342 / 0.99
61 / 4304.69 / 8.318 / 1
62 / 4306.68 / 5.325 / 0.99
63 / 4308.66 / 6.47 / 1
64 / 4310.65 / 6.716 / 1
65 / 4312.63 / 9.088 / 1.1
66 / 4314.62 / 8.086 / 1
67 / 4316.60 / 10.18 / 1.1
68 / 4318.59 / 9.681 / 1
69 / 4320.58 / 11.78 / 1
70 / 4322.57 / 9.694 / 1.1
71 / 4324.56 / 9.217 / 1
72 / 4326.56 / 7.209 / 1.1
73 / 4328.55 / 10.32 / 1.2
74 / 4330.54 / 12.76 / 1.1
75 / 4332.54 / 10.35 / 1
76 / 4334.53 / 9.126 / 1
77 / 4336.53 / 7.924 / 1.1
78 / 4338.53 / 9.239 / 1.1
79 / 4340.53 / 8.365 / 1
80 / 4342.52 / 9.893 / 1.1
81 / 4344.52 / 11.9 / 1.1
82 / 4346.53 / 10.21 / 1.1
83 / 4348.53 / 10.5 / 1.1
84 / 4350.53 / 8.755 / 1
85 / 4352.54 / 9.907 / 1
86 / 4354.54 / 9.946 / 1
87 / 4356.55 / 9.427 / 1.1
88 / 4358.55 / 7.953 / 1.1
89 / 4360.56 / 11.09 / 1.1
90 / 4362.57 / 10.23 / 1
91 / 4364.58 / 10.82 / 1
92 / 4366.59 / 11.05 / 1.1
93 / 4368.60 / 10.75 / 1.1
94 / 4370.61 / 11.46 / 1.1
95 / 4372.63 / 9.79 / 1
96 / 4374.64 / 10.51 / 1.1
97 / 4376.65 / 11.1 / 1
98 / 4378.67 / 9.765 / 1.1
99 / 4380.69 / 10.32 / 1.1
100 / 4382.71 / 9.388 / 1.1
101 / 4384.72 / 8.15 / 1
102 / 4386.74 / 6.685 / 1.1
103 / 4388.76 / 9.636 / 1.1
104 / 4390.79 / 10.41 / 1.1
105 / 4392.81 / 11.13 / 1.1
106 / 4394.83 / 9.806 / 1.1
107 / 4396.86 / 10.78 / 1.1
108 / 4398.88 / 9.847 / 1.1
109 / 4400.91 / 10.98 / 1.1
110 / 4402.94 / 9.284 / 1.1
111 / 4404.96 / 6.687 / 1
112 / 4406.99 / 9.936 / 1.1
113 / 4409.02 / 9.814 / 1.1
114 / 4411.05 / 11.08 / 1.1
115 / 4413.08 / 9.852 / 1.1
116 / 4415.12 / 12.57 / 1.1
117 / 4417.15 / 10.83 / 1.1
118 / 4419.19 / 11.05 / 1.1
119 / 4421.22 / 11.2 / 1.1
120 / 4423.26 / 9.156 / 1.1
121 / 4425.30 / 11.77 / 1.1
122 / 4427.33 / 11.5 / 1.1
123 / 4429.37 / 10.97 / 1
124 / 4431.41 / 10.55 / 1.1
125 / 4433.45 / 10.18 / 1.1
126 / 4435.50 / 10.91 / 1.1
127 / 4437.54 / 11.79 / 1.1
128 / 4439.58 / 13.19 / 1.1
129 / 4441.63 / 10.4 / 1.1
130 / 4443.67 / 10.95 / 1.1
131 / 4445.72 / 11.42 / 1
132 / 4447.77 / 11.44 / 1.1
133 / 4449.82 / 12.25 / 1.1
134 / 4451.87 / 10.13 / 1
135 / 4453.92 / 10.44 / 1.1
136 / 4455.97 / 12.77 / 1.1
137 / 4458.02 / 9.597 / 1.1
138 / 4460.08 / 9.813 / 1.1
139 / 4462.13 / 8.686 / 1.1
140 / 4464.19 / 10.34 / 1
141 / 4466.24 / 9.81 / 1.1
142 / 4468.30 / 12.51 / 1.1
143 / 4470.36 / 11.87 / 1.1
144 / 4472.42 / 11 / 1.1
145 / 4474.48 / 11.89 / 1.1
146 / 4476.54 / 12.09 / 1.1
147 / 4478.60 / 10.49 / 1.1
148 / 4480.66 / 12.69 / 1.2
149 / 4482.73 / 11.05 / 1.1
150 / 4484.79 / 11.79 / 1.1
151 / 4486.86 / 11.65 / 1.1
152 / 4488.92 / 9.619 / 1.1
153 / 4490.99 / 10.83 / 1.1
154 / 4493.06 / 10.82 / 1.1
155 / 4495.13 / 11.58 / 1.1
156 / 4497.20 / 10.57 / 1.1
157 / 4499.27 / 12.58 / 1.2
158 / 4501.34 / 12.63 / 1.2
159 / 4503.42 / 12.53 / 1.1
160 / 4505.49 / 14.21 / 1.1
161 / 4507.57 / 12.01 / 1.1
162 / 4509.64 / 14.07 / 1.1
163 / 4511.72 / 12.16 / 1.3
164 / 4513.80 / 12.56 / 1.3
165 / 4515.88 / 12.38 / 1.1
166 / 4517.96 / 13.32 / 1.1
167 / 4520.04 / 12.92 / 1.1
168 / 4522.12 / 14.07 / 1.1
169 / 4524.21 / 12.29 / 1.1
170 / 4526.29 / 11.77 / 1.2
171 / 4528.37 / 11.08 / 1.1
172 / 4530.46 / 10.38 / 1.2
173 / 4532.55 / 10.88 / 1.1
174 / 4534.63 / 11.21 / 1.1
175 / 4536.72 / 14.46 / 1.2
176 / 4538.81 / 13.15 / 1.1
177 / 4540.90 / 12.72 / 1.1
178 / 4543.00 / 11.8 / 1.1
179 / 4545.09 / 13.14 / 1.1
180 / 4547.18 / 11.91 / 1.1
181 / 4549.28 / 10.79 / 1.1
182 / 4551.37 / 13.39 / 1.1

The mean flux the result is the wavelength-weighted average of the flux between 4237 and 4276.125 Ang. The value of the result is 9.09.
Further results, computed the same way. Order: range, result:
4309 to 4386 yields 9.77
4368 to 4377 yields 10.7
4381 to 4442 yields 10.3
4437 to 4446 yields 11.5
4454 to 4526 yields 11.7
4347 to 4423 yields 10.1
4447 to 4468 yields 10.6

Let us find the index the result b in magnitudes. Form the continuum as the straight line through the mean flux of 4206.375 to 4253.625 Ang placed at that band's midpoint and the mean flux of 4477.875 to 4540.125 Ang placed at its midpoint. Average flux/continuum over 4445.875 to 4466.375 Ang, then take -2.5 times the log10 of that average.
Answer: 0.08 mag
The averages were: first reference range 8.66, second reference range 12.1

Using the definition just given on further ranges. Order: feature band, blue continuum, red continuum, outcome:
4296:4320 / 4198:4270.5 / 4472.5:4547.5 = 0.249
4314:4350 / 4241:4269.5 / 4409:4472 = 0.036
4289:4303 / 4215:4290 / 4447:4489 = 0.230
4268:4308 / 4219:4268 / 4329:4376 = 0.155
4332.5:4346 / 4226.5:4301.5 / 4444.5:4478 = 0.009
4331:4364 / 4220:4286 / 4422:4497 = 0.014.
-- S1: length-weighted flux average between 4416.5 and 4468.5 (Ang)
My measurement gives 10.9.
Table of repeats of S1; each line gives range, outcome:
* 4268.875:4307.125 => 8.13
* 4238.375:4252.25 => 9.6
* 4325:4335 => 9.96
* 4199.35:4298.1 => 8.73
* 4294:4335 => 8.63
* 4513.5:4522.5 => 13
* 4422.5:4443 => 11.1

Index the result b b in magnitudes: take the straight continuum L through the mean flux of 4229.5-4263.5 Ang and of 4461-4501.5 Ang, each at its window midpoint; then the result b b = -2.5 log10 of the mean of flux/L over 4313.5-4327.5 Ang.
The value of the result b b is 0.039 mag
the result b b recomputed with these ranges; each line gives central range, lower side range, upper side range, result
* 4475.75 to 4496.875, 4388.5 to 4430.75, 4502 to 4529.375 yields 0.079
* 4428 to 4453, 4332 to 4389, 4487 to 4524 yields -0.002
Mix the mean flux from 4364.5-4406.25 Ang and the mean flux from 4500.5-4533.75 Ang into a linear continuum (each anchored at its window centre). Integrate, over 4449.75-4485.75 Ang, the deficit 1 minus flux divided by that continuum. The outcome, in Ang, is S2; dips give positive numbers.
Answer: 1.4 Ang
